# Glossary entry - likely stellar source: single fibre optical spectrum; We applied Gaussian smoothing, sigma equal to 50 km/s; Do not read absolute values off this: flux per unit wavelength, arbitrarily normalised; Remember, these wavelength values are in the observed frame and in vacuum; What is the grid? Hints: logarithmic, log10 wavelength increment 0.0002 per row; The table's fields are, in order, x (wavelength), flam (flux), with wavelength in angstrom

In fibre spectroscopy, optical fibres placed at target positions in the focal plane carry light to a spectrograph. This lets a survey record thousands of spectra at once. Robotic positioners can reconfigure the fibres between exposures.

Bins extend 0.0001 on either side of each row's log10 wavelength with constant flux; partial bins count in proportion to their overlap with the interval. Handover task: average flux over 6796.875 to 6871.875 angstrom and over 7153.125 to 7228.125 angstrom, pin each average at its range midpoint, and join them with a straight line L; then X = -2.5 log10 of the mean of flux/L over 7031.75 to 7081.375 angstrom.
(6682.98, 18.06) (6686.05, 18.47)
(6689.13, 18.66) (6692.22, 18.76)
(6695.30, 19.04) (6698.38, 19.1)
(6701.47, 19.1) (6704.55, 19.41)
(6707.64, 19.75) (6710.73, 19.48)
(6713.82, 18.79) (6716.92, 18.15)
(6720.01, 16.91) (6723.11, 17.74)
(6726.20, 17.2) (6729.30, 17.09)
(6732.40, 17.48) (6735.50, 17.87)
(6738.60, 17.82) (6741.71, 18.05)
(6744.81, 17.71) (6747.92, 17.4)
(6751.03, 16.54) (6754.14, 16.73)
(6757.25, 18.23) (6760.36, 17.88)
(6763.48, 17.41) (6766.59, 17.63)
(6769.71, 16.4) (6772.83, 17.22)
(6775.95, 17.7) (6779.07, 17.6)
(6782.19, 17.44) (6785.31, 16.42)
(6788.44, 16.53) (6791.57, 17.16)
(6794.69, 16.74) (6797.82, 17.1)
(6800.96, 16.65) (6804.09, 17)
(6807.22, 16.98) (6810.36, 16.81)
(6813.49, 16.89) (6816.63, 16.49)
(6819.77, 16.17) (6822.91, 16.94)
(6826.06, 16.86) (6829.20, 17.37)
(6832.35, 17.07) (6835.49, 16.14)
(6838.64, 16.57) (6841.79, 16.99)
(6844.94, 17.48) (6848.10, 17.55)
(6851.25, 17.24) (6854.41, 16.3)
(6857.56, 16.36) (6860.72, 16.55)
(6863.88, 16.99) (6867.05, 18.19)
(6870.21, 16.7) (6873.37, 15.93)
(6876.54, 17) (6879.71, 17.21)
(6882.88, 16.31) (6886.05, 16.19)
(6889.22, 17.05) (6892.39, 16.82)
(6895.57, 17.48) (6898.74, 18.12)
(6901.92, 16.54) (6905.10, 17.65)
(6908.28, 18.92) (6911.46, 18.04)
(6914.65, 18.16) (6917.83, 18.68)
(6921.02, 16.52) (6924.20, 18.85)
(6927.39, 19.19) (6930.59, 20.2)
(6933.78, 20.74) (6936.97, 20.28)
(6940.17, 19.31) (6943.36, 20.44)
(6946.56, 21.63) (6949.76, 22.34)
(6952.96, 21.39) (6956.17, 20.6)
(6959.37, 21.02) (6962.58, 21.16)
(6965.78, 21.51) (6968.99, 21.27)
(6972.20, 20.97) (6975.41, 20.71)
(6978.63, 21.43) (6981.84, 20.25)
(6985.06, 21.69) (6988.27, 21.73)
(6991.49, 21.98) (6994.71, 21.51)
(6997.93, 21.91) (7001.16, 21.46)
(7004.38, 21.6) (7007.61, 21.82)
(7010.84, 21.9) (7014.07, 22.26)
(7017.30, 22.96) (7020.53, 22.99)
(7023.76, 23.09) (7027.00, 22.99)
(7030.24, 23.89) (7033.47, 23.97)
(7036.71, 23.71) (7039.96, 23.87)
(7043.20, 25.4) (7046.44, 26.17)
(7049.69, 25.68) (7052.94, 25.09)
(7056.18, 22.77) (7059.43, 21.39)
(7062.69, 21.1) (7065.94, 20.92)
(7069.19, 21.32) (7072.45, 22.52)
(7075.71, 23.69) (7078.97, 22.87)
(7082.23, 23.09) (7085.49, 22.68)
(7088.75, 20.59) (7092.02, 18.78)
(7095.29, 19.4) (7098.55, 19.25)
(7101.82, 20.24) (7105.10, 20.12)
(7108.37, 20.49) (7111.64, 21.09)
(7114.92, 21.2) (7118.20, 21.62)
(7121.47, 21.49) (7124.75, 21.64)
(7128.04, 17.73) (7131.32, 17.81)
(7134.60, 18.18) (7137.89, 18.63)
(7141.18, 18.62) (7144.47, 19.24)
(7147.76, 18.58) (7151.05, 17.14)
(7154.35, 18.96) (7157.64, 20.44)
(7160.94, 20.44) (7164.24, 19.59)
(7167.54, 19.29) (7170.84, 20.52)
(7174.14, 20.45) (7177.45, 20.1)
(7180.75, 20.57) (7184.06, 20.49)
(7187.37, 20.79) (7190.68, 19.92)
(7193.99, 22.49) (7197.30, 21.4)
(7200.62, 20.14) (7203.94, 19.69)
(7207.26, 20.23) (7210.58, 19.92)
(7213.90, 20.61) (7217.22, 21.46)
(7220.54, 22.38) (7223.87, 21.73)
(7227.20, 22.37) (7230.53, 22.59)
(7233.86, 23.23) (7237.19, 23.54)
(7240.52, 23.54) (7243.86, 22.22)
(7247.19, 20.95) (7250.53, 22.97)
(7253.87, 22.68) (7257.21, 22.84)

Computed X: -0.213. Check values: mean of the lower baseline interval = 16.9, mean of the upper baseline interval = 20.6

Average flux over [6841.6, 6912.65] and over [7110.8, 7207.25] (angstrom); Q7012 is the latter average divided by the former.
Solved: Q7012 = 1.2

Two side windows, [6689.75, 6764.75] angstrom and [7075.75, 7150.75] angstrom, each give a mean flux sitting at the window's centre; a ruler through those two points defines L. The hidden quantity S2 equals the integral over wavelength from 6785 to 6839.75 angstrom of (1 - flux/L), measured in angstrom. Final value 5.2 angstrom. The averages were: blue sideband 18.1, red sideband 20.2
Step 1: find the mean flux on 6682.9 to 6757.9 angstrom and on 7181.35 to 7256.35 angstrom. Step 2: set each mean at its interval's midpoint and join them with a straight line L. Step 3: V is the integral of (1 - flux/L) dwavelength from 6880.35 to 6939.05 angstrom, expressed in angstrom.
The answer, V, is 4.1 angstrom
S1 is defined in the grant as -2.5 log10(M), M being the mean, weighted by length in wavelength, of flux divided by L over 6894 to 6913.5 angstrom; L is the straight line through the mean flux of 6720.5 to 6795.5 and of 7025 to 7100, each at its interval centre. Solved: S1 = 0.12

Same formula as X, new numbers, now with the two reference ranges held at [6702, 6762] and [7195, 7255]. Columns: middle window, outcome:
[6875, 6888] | 0.15 mag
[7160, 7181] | 0.06 mag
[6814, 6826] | 0.12 mag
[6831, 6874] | 0.12 mag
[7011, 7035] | -0.15 mag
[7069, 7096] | -0.06 mag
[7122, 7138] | 0.11 mag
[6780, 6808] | 0.09 mag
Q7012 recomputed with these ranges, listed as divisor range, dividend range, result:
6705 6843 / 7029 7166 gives 1.22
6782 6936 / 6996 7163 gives 1.24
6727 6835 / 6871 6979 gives 1.11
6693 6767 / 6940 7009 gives 1.18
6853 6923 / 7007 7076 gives 1.35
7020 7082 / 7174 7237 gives 0.91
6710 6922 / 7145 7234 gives 1.19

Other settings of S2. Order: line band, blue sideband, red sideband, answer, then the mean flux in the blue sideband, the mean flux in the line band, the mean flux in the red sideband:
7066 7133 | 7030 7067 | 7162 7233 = 5.4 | 23.7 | 20.9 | 20.8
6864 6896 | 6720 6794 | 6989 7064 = 4.9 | 17.3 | 16.9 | 23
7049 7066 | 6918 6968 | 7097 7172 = -2.5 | 20.3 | 22.8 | 19.7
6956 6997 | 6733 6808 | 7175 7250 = -4.4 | 17.3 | 21.3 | 21.4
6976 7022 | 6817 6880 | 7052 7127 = -4.9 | 16.9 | 21.8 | 21.4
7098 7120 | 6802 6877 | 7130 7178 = -2.1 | 16.9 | 20.6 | 19.2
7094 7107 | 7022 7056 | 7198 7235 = 1.9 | 24.3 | 19.8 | 21.3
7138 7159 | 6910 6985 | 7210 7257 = 2.8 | 20.2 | 18.8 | 22.2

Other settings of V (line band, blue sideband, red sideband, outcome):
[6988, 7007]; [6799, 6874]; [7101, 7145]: -3.2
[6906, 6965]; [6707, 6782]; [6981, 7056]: 4.2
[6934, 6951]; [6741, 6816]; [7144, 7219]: -2.2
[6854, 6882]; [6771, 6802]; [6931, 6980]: 3.1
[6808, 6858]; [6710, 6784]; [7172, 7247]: 3.9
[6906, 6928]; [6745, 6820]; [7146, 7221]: -0.2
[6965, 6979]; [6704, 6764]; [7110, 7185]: -1.6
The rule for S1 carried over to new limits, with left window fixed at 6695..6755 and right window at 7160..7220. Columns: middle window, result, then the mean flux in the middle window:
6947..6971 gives -0.11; 21.3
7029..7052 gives -0.24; 24.7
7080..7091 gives -0.11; 22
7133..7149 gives 0.09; 18.6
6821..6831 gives 0.10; 17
